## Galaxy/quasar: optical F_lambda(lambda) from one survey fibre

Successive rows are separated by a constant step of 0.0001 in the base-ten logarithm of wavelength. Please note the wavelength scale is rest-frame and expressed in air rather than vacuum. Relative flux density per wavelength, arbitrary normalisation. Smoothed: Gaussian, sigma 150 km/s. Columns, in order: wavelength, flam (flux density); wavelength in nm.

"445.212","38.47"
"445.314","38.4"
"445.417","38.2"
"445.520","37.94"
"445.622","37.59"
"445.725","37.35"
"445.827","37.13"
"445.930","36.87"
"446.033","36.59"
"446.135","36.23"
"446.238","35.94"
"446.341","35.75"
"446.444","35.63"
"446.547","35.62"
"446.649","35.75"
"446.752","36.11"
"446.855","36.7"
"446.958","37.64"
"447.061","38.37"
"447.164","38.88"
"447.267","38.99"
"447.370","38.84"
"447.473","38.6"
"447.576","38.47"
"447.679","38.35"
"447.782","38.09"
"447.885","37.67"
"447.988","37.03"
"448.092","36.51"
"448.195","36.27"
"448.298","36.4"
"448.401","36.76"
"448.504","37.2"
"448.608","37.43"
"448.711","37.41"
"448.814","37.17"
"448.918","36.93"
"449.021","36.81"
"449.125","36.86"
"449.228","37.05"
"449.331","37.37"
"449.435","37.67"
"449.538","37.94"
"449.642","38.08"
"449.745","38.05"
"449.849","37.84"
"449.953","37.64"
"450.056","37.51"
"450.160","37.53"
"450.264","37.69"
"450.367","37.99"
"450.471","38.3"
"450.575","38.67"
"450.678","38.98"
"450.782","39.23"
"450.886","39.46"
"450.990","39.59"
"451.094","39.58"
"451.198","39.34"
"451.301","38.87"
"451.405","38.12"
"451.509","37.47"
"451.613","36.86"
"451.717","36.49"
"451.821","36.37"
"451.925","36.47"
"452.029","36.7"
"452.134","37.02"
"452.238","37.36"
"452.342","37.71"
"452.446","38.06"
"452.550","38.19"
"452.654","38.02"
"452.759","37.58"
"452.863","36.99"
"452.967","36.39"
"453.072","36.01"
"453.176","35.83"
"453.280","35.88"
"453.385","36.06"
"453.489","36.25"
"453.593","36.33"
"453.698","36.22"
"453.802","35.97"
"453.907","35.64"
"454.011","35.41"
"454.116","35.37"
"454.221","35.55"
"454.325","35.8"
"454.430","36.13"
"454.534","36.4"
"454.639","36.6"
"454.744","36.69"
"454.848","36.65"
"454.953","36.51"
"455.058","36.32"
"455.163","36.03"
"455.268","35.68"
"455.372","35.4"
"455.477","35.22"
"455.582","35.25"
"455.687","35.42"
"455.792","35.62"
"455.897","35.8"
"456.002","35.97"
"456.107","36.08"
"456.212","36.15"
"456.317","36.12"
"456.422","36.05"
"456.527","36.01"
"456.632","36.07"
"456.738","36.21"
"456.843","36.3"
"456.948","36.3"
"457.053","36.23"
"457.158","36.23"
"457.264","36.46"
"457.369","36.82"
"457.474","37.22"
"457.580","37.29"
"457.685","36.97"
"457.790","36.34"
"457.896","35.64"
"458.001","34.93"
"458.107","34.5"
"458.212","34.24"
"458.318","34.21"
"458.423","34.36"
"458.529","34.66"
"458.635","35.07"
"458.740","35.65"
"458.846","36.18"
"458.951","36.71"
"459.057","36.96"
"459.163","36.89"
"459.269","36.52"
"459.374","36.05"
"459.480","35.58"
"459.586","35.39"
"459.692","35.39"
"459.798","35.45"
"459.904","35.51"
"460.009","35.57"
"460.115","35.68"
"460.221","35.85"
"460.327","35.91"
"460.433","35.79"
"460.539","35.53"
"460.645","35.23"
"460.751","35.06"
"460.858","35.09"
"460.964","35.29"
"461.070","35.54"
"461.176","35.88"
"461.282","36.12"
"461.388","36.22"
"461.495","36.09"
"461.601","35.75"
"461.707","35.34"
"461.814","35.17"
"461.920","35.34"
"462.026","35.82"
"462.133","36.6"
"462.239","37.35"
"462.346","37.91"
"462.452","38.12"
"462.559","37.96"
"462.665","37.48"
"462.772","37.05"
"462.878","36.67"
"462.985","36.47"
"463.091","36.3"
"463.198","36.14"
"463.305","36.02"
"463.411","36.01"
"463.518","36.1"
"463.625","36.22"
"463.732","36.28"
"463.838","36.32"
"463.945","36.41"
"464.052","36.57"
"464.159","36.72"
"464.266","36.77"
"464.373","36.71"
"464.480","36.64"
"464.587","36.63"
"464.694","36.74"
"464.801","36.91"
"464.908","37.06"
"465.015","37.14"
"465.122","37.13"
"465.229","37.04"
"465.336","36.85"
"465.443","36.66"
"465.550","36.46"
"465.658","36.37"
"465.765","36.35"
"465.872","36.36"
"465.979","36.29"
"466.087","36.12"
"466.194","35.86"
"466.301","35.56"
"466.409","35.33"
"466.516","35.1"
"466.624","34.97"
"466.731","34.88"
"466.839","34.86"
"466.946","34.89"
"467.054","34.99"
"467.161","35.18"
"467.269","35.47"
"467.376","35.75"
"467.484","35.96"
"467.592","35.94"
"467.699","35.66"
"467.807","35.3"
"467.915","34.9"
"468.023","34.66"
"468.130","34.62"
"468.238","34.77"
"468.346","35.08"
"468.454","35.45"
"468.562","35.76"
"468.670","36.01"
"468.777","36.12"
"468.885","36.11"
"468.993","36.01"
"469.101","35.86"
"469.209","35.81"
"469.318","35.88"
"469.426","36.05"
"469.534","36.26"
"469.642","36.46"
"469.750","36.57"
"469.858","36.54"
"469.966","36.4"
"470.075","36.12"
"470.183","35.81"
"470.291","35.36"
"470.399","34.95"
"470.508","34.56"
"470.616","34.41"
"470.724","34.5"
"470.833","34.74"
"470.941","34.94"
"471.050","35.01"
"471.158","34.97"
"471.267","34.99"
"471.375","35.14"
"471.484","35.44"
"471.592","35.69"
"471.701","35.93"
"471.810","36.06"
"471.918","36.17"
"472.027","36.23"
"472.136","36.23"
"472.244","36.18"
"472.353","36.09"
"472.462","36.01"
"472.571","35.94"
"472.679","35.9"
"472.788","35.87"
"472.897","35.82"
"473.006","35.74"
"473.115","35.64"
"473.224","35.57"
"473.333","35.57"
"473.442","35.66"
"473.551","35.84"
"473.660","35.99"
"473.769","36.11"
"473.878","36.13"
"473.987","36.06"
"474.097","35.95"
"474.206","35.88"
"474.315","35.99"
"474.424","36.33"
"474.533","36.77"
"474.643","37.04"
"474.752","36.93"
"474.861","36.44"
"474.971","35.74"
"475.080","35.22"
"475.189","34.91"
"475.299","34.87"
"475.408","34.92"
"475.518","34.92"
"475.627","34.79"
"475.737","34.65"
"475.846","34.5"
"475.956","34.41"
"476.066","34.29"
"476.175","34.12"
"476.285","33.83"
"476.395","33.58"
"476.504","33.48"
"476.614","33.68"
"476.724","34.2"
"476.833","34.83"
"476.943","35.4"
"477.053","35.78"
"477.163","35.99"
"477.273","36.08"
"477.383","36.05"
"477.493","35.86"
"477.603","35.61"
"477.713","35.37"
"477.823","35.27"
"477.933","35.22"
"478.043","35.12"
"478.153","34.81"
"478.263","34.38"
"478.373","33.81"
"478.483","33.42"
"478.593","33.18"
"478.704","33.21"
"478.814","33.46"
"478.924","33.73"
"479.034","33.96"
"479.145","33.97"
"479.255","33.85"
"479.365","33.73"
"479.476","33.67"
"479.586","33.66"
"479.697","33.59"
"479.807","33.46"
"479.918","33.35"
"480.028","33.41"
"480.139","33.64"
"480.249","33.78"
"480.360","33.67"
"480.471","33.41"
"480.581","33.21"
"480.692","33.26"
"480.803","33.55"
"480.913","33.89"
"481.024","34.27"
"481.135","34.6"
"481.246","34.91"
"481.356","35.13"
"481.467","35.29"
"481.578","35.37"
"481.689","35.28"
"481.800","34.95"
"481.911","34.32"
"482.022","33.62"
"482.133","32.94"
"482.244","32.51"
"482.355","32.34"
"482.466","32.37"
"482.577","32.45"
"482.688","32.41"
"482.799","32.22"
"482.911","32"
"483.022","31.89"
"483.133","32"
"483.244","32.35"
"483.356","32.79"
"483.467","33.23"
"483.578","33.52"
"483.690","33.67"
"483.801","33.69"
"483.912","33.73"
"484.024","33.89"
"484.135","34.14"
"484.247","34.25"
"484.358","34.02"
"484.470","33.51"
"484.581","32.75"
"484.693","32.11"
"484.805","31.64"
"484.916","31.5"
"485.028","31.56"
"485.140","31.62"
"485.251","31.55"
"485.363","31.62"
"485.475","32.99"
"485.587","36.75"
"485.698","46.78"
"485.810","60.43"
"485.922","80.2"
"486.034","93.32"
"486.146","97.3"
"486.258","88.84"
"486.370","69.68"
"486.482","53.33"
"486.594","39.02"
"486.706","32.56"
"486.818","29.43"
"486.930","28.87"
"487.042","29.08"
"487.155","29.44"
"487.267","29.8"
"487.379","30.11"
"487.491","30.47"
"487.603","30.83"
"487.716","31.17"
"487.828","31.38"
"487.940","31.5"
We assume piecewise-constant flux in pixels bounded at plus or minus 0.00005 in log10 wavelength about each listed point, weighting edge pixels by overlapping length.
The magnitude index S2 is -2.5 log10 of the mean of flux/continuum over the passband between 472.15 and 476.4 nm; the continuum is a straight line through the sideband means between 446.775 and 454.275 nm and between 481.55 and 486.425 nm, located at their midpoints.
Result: 0.11 mag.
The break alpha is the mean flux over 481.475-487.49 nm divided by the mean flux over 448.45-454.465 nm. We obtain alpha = 1.04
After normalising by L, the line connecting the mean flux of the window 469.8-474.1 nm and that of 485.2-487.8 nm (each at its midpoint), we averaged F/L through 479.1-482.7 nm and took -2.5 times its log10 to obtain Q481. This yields 0.24 mag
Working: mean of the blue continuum 35.7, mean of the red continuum 46.1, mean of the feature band 33.8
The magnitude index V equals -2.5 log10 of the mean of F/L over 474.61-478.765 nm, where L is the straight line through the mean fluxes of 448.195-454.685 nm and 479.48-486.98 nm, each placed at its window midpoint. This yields 0.091 mag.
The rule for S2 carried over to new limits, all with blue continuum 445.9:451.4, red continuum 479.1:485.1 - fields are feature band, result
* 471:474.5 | -0.04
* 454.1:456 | 0.03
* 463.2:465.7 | -0.03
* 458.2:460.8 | 0.02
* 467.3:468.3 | 0.00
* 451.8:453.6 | 0.01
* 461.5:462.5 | -0.01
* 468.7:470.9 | -0.02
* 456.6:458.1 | 0.01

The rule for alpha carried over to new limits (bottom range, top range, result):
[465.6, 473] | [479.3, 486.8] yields 1.07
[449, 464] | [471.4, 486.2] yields 0.99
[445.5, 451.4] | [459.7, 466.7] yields 0.96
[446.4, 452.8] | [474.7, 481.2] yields 0.91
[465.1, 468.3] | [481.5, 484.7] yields 0.93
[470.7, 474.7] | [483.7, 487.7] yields 1.16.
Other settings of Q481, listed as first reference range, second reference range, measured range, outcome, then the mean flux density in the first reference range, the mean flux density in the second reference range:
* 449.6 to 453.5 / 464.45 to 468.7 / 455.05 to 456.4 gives 0.04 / 37.6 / 35.8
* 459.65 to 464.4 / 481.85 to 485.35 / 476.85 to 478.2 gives -0.06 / 36.2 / 32.8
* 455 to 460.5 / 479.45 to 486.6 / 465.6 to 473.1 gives 0.04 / 35.9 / 38.5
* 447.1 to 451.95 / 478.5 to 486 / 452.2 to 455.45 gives 0.03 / 37.8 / 34.9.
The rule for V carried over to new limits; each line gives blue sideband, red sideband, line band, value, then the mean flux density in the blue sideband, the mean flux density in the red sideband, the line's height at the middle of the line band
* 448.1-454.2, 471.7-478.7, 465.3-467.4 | 0.011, 37.3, 35.4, 36.1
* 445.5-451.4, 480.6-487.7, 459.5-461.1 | 0.067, 37.6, 38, 37.7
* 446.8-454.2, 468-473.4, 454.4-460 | 0.027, 37.4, 35.6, 36.8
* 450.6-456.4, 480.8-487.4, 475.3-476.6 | 0.111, 36.8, 38.5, 38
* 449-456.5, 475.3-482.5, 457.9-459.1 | 0.034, 36.9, 34.2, 36.3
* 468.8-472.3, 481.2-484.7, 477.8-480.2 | 0.008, 35.7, 33.4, 34.2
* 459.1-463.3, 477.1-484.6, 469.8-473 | -0.021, 36.1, 33.9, 34.9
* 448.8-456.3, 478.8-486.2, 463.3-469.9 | 0.023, 37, 36.6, 36.8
